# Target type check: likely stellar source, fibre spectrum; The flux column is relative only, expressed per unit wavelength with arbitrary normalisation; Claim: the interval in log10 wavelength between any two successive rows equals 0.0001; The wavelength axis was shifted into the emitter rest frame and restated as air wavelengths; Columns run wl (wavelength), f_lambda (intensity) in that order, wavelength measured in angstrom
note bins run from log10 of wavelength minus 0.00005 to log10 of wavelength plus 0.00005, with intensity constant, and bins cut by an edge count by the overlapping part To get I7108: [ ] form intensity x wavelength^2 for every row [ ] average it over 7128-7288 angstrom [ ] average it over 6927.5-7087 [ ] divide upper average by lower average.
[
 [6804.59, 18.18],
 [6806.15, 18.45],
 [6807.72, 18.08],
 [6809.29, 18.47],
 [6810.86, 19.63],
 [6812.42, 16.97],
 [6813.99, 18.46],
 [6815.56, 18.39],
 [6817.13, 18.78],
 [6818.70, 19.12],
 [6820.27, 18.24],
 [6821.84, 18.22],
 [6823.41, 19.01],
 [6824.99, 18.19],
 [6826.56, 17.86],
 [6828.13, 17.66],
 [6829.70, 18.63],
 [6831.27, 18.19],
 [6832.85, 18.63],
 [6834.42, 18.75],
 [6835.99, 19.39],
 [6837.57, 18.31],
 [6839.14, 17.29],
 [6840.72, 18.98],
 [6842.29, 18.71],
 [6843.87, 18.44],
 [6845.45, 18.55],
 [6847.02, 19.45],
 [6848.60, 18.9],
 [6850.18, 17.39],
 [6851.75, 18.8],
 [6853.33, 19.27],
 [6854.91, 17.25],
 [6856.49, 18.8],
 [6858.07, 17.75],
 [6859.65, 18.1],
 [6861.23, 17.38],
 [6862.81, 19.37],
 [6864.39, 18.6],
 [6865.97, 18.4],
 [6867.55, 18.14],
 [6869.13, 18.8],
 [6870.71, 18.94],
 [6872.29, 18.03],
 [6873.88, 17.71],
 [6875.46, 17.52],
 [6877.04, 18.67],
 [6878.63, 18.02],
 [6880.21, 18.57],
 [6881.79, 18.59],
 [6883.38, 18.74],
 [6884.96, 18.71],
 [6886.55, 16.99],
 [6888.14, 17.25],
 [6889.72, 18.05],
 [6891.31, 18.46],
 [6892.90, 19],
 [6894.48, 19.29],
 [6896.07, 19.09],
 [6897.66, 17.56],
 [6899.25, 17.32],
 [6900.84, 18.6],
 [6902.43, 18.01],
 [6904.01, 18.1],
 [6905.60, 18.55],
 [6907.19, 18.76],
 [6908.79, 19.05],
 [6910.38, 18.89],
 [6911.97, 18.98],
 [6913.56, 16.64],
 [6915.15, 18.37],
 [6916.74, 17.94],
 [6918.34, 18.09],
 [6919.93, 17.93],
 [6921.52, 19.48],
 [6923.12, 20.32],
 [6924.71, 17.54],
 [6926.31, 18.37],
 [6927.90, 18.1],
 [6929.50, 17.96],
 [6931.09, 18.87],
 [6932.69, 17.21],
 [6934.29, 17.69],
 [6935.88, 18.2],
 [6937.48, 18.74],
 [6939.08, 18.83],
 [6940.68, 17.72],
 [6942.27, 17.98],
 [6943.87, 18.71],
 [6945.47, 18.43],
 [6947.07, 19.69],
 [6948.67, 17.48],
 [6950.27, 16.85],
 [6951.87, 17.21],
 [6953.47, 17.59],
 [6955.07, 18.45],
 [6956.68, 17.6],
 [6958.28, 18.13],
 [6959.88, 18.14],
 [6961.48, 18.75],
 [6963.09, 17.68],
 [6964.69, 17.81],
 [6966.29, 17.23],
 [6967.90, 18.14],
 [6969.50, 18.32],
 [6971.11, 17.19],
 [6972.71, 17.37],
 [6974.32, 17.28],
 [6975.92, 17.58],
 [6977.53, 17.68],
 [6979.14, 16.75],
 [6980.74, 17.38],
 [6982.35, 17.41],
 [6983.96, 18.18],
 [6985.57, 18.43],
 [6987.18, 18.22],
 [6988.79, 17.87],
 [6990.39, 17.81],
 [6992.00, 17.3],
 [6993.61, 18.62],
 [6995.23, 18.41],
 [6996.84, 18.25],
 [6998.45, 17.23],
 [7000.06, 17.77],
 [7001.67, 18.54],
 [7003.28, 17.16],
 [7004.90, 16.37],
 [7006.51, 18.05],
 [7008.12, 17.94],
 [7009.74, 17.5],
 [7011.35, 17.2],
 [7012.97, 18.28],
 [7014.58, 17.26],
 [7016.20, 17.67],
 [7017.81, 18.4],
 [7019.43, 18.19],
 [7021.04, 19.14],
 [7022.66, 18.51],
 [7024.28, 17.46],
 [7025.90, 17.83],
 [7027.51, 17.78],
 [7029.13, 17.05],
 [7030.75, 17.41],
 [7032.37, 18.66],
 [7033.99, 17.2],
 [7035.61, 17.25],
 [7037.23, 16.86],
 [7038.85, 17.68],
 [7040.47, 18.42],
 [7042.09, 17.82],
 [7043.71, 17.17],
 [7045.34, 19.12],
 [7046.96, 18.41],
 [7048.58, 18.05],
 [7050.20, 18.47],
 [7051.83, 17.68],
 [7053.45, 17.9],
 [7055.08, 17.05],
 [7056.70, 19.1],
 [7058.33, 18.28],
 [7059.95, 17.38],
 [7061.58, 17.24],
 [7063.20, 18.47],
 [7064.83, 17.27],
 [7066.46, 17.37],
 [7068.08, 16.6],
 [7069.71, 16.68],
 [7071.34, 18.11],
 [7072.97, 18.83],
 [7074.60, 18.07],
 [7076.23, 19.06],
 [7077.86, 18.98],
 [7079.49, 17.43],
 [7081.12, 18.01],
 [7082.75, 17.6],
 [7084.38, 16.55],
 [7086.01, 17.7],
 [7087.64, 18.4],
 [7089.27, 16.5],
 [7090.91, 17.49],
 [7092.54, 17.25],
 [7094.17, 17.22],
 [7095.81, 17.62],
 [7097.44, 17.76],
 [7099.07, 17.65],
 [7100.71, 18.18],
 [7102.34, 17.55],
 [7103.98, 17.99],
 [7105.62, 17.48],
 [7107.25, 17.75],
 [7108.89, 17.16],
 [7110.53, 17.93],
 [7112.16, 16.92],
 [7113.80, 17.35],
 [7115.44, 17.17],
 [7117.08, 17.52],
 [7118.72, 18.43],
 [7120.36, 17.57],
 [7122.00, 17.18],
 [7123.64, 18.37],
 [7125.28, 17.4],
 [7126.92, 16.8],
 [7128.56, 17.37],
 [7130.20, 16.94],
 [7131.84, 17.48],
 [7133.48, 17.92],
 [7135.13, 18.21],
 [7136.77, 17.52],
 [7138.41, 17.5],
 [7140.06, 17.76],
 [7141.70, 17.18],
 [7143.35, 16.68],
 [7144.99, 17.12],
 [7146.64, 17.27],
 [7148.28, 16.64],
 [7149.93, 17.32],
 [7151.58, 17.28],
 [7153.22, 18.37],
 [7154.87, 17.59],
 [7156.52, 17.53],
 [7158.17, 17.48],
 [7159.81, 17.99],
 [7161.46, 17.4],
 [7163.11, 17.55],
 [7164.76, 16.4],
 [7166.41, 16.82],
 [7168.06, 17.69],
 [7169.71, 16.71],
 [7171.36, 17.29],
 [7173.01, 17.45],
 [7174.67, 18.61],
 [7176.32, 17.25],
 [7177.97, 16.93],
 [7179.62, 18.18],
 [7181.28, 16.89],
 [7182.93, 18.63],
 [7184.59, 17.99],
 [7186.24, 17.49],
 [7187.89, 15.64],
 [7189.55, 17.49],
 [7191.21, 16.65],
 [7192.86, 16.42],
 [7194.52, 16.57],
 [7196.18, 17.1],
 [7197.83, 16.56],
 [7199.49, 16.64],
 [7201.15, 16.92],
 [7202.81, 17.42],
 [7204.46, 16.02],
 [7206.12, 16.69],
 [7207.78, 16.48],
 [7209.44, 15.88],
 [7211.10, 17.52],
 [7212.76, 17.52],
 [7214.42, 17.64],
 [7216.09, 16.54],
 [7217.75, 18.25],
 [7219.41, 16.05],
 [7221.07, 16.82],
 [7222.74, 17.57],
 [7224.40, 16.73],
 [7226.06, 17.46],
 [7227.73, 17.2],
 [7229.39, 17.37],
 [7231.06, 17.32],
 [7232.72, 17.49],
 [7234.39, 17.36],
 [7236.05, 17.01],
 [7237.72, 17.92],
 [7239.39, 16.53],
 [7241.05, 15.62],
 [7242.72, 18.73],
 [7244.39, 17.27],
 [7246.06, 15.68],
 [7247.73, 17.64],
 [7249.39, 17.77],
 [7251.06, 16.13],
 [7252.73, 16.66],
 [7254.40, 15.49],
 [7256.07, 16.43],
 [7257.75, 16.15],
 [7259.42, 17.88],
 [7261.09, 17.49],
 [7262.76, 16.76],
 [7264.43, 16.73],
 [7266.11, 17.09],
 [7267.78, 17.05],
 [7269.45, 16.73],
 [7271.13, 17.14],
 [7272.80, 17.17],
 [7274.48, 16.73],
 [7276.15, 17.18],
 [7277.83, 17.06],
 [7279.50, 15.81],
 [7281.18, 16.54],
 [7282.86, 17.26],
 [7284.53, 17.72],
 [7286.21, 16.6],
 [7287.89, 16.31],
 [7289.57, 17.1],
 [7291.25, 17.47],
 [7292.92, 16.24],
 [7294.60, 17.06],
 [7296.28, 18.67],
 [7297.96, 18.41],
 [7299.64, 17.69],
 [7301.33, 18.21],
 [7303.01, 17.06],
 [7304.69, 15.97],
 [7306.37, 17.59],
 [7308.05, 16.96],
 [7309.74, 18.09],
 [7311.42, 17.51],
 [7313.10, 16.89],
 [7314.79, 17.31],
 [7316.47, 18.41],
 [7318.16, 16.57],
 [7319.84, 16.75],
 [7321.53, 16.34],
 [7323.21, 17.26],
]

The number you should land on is 1.0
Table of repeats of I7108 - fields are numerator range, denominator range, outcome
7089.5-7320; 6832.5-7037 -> 1.03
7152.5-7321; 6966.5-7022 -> 1.03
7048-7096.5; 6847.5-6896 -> 1.02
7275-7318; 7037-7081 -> 1.03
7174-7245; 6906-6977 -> 1.02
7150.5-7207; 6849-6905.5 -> 1.03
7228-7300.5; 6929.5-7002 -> 1.03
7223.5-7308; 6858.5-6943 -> 1.03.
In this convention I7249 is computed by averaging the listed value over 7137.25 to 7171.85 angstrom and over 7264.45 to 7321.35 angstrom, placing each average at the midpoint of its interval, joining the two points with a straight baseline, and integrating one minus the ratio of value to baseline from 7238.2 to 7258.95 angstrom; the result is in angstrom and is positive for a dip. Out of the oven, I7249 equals 0.6 angstrom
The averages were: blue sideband 17.3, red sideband 17.1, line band 16.7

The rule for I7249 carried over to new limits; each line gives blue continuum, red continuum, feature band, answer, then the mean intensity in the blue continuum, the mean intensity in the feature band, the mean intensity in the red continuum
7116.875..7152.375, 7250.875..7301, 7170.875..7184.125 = -0.3 angstrom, 17.4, 17.7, 17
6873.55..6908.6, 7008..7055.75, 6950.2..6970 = 0.2 angstrom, 18.3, 17.9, 17.8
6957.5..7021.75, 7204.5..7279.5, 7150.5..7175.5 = -0.3 angstrom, 17.8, 17.5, 17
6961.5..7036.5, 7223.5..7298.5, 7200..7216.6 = 0.3 angstrom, 17.8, 16.9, 17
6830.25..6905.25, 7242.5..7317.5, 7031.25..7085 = -0.2 angstrom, 18.4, 17.8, 17.1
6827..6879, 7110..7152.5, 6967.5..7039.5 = 0.5 angstrom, 18.4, 17.7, 17.4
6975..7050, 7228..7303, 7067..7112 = -0.2 angstrom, 17.8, 17.7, 17.1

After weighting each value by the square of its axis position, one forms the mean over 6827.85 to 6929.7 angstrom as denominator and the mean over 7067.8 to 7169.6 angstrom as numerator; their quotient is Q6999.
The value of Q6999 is 1.02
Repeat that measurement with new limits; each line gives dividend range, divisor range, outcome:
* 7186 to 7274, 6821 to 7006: 1.02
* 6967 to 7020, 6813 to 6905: 1.00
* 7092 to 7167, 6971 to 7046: 1.02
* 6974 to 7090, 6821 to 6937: 1.01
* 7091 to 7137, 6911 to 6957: 1.02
